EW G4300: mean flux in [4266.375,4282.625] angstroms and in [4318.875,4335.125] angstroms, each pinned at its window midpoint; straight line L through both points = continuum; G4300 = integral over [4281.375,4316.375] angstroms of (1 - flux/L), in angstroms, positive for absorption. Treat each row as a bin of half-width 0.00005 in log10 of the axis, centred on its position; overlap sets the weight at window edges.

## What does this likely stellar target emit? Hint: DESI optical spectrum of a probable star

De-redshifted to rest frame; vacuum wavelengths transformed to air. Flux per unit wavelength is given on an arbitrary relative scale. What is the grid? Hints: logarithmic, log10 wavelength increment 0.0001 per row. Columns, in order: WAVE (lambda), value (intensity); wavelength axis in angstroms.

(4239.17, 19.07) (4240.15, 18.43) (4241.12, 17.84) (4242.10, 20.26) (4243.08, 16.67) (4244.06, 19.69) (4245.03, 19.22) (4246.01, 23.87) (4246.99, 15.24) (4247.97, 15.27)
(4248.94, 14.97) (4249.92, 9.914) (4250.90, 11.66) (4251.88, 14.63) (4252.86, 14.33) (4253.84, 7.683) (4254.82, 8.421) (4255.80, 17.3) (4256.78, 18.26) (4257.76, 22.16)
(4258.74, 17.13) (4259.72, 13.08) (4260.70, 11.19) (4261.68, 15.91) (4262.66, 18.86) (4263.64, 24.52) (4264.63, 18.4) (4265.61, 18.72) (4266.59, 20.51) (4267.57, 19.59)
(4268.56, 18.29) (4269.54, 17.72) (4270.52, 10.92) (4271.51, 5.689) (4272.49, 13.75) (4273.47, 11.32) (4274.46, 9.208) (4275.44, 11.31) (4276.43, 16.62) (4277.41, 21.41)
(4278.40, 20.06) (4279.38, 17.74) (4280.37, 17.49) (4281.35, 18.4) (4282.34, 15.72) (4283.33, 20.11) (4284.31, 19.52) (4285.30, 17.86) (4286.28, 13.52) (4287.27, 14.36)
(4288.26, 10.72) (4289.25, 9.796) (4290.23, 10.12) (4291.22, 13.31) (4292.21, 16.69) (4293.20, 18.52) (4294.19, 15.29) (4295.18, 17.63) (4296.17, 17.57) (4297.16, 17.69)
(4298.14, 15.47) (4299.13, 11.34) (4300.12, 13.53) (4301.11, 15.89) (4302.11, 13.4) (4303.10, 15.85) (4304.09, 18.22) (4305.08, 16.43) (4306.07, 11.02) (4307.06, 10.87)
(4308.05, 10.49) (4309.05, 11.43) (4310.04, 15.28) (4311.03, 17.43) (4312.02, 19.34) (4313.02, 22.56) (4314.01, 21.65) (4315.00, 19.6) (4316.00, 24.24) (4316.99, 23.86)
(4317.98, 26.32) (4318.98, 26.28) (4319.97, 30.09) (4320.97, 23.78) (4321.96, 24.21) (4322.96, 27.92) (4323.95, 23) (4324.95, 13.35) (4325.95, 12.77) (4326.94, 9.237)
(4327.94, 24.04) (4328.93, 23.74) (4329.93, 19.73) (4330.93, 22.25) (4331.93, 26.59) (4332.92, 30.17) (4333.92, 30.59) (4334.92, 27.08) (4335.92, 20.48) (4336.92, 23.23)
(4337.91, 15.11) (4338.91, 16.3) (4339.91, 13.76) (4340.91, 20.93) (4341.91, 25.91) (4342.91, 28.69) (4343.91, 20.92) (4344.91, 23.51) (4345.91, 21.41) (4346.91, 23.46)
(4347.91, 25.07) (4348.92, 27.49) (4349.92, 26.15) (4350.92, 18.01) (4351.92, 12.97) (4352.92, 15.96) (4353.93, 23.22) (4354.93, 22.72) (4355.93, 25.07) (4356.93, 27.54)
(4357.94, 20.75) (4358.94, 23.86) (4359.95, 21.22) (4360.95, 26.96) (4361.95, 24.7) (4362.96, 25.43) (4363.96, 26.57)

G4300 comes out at 5.9 angstroms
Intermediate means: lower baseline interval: 15.5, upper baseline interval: 23.1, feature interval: 15.8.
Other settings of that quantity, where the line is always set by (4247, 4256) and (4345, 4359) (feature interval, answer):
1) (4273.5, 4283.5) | -0.74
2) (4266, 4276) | 0.41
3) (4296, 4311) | 2.84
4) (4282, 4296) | 0.86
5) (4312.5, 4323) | -2.94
